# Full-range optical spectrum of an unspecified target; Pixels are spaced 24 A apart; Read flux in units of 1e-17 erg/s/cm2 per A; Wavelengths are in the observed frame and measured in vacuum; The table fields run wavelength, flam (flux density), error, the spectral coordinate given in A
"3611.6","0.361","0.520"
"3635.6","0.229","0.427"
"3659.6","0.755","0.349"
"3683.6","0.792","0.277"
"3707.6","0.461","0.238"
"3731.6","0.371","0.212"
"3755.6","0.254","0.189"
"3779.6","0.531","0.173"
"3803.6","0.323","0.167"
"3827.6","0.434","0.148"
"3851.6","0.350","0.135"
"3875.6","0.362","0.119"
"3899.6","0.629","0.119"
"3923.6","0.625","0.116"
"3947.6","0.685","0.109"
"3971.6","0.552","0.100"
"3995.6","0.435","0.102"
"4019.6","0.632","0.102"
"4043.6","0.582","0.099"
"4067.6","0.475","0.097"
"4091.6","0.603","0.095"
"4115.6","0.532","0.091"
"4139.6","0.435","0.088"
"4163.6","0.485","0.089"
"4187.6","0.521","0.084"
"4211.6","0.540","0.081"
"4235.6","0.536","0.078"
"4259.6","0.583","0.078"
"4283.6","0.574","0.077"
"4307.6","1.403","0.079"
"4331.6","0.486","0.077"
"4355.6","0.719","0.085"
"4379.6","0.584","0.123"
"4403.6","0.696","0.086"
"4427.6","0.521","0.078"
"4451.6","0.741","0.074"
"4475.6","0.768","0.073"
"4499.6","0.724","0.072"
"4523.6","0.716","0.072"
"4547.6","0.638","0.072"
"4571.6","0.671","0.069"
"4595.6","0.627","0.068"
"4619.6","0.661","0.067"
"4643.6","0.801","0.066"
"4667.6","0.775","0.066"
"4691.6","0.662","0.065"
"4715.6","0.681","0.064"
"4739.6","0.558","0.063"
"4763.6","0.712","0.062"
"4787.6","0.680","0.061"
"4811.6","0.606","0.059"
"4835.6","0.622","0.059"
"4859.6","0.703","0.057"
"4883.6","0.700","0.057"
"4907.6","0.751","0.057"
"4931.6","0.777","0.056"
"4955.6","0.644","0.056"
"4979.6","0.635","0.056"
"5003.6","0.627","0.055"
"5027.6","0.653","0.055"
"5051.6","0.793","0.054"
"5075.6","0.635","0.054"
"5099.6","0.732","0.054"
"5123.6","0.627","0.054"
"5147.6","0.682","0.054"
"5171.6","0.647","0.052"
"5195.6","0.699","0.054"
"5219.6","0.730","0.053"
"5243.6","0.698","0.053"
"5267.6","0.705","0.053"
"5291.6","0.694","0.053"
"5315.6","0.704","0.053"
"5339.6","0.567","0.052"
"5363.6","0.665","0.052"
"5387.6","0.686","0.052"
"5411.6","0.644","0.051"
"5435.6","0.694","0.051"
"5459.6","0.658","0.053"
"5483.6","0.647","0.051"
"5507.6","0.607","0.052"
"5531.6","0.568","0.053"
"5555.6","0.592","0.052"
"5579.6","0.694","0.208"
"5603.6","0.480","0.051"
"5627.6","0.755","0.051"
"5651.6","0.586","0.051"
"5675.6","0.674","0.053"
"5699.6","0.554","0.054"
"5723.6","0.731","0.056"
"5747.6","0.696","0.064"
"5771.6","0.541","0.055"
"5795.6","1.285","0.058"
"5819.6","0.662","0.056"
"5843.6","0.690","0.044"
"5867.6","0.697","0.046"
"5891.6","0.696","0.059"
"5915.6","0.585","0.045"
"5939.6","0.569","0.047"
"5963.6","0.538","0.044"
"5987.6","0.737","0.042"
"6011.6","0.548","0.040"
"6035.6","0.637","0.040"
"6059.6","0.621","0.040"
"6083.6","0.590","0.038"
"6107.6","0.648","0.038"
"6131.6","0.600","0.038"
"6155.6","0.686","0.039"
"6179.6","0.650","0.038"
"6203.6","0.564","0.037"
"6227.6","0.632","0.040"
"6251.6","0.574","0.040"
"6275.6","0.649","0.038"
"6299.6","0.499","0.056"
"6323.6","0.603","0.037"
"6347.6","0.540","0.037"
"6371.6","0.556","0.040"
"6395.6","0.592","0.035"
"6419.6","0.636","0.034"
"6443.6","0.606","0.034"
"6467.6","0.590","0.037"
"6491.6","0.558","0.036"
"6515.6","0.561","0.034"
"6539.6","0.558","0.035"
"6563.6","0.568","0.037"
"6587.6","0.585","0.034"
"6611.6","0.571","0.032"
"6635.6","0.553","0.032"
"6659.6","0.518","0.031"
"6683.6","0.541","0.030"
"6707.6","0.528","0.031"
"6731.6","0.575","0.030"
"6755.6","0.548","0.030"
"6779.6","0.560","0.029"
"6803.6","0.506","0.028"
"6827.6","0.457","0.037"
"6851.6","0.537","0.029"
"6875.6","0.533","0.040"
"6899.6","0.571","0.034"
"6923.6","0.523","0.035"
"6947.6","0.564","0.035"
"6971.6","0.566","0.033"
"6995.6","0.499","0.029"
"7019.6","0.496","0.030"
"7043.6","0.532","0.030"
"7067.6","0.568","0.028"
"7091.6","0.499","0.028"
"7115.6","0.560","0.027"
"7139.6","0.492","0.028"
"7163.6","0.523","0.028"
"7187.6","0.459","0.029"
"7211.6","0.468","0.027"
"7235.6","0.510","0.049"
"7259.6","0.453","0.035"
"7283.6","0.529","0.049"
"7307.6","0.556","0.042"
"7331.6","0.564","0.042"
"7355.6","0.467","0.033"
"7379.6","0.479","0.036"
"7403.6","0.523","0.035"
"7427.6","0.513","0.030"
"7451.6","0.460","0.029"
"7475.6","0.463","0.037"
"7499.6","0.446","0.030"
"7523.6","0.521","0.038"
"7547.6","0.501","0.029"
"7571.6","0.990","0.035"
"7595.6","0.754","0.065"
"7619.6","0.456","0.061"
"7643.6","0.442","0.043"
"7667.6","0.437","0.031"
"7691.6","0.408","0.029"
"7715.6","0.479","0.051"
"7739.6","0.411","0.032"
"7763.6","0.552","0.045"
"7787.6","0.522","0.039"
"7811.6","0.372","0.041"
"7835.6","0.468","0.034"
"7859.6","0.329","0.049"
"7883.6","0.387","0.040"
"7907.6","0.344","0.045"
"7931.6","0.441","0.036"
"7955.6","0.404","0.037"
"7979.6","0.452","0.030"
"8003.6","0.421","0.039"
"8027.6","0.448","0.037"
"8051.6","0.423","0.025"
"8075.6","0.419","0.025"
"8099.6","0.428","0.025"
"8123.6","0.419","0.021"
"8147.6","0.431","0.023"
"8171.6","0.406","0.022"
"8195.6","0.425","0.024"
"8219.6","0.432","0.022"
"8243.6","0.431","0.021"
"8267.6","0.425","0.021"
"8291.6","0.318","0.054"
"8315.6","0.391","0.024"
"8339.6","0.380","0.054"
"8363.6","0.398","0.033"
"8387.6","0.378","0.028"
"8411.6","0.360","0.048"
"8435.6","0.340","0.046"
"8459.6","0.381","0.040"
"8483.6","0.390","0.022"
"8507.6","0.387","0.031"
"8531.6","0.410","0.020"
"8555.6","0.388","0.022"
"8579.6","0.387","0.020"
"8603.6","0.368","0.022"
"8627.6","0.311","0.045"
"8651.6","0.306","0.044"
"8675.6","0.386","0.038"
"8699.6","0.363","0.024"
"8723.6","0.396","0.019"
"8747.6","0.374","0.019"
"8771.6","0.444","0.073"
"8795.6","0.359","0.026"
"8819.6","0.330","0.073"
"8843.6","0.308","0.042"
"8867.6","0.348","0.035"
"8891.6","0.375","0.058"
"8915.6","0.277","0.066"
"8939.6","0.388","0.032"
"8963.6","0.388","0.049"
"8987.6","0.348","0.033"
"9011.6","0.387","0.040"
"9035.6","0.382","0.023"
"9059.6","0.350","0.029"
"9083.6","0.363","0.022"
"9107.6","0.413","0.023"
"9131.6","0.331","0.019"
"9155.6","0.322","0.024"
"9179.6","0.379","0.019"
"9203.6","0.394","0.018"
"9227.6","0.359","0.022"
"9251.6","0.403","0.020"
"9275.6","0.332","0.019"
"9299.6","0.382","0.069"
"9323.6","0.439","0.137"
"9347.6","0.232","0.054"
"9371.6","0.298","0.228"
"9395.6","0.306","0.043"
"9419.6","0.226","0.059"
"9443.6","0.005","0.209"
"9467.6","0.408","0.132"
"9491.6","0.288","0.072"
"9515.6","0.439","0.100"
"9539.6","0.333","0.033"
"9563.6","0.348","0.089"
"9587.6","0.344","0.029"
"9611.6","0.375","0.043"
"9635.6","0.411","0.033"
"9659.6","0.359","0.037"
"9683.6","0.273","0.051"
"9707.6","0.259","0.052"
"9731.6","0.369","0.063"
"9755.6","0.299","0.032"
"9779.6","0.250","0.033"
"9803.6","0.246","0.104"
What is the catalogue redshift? 0.16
